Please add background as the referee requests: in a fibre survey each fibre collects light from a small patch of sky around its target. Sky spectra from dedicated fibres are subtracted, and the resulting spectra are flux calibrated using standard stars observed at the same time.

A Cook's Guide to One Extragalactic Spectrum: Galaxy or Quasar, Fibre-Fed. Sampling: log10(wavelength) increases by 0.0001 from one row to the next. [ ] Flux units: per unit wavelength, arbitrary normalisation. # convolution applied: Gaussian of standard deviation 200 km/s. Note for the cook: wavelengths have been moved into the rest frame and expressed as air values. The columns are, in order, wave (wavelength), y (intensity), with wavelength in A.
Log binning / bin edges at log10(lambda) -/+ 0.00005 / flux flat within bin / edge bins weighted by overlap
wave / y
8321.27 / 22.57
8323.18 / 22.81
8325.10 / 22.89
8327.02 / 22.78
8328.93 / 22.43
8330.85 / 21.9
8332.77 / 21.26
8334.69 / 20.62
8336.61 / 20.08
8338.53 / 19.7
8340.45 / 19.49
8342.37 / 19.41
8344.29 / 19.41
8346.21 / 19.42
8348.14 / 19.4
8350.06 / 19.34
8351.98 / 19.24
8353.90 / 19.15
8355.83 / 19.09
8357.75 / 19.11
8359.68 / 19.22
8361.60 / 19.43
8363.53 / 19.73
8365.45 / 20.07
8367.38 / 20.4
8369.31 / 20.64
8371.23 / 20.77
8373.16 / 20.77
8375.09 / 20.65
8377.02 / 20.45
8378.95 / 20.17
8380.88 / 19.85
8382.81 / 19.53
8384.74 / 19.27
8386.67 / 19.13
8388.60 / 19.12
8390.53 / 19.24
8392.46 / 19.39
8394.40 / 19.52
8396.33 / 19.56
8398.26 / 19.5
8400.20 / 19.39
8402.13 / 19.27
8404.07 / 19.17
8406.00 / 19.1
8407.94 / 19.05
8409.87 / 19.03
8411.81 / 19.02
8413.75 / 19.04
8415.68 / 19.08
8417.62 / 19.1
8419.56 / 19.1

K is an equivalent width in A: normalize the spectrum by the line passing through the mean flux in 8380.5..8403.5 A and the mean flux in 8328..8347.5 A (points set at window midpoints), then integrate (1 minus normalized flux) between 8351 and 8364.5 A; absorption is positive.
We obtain 0.5 A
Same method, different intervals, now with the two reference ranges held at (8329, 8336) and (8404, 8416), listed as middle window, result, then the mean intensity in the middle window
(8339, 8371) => 1.7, 19.6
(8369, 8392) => 0.0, 19.9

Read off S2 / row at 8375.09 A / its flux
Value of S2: 20.65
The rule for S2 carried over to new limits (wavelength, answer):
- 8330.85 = 21.9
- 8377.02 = 20.45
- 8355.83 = 19.09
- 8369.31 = 20.64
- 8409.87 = 19.03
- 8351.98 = 19.24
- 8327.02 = 22.78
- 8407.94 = 19.05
